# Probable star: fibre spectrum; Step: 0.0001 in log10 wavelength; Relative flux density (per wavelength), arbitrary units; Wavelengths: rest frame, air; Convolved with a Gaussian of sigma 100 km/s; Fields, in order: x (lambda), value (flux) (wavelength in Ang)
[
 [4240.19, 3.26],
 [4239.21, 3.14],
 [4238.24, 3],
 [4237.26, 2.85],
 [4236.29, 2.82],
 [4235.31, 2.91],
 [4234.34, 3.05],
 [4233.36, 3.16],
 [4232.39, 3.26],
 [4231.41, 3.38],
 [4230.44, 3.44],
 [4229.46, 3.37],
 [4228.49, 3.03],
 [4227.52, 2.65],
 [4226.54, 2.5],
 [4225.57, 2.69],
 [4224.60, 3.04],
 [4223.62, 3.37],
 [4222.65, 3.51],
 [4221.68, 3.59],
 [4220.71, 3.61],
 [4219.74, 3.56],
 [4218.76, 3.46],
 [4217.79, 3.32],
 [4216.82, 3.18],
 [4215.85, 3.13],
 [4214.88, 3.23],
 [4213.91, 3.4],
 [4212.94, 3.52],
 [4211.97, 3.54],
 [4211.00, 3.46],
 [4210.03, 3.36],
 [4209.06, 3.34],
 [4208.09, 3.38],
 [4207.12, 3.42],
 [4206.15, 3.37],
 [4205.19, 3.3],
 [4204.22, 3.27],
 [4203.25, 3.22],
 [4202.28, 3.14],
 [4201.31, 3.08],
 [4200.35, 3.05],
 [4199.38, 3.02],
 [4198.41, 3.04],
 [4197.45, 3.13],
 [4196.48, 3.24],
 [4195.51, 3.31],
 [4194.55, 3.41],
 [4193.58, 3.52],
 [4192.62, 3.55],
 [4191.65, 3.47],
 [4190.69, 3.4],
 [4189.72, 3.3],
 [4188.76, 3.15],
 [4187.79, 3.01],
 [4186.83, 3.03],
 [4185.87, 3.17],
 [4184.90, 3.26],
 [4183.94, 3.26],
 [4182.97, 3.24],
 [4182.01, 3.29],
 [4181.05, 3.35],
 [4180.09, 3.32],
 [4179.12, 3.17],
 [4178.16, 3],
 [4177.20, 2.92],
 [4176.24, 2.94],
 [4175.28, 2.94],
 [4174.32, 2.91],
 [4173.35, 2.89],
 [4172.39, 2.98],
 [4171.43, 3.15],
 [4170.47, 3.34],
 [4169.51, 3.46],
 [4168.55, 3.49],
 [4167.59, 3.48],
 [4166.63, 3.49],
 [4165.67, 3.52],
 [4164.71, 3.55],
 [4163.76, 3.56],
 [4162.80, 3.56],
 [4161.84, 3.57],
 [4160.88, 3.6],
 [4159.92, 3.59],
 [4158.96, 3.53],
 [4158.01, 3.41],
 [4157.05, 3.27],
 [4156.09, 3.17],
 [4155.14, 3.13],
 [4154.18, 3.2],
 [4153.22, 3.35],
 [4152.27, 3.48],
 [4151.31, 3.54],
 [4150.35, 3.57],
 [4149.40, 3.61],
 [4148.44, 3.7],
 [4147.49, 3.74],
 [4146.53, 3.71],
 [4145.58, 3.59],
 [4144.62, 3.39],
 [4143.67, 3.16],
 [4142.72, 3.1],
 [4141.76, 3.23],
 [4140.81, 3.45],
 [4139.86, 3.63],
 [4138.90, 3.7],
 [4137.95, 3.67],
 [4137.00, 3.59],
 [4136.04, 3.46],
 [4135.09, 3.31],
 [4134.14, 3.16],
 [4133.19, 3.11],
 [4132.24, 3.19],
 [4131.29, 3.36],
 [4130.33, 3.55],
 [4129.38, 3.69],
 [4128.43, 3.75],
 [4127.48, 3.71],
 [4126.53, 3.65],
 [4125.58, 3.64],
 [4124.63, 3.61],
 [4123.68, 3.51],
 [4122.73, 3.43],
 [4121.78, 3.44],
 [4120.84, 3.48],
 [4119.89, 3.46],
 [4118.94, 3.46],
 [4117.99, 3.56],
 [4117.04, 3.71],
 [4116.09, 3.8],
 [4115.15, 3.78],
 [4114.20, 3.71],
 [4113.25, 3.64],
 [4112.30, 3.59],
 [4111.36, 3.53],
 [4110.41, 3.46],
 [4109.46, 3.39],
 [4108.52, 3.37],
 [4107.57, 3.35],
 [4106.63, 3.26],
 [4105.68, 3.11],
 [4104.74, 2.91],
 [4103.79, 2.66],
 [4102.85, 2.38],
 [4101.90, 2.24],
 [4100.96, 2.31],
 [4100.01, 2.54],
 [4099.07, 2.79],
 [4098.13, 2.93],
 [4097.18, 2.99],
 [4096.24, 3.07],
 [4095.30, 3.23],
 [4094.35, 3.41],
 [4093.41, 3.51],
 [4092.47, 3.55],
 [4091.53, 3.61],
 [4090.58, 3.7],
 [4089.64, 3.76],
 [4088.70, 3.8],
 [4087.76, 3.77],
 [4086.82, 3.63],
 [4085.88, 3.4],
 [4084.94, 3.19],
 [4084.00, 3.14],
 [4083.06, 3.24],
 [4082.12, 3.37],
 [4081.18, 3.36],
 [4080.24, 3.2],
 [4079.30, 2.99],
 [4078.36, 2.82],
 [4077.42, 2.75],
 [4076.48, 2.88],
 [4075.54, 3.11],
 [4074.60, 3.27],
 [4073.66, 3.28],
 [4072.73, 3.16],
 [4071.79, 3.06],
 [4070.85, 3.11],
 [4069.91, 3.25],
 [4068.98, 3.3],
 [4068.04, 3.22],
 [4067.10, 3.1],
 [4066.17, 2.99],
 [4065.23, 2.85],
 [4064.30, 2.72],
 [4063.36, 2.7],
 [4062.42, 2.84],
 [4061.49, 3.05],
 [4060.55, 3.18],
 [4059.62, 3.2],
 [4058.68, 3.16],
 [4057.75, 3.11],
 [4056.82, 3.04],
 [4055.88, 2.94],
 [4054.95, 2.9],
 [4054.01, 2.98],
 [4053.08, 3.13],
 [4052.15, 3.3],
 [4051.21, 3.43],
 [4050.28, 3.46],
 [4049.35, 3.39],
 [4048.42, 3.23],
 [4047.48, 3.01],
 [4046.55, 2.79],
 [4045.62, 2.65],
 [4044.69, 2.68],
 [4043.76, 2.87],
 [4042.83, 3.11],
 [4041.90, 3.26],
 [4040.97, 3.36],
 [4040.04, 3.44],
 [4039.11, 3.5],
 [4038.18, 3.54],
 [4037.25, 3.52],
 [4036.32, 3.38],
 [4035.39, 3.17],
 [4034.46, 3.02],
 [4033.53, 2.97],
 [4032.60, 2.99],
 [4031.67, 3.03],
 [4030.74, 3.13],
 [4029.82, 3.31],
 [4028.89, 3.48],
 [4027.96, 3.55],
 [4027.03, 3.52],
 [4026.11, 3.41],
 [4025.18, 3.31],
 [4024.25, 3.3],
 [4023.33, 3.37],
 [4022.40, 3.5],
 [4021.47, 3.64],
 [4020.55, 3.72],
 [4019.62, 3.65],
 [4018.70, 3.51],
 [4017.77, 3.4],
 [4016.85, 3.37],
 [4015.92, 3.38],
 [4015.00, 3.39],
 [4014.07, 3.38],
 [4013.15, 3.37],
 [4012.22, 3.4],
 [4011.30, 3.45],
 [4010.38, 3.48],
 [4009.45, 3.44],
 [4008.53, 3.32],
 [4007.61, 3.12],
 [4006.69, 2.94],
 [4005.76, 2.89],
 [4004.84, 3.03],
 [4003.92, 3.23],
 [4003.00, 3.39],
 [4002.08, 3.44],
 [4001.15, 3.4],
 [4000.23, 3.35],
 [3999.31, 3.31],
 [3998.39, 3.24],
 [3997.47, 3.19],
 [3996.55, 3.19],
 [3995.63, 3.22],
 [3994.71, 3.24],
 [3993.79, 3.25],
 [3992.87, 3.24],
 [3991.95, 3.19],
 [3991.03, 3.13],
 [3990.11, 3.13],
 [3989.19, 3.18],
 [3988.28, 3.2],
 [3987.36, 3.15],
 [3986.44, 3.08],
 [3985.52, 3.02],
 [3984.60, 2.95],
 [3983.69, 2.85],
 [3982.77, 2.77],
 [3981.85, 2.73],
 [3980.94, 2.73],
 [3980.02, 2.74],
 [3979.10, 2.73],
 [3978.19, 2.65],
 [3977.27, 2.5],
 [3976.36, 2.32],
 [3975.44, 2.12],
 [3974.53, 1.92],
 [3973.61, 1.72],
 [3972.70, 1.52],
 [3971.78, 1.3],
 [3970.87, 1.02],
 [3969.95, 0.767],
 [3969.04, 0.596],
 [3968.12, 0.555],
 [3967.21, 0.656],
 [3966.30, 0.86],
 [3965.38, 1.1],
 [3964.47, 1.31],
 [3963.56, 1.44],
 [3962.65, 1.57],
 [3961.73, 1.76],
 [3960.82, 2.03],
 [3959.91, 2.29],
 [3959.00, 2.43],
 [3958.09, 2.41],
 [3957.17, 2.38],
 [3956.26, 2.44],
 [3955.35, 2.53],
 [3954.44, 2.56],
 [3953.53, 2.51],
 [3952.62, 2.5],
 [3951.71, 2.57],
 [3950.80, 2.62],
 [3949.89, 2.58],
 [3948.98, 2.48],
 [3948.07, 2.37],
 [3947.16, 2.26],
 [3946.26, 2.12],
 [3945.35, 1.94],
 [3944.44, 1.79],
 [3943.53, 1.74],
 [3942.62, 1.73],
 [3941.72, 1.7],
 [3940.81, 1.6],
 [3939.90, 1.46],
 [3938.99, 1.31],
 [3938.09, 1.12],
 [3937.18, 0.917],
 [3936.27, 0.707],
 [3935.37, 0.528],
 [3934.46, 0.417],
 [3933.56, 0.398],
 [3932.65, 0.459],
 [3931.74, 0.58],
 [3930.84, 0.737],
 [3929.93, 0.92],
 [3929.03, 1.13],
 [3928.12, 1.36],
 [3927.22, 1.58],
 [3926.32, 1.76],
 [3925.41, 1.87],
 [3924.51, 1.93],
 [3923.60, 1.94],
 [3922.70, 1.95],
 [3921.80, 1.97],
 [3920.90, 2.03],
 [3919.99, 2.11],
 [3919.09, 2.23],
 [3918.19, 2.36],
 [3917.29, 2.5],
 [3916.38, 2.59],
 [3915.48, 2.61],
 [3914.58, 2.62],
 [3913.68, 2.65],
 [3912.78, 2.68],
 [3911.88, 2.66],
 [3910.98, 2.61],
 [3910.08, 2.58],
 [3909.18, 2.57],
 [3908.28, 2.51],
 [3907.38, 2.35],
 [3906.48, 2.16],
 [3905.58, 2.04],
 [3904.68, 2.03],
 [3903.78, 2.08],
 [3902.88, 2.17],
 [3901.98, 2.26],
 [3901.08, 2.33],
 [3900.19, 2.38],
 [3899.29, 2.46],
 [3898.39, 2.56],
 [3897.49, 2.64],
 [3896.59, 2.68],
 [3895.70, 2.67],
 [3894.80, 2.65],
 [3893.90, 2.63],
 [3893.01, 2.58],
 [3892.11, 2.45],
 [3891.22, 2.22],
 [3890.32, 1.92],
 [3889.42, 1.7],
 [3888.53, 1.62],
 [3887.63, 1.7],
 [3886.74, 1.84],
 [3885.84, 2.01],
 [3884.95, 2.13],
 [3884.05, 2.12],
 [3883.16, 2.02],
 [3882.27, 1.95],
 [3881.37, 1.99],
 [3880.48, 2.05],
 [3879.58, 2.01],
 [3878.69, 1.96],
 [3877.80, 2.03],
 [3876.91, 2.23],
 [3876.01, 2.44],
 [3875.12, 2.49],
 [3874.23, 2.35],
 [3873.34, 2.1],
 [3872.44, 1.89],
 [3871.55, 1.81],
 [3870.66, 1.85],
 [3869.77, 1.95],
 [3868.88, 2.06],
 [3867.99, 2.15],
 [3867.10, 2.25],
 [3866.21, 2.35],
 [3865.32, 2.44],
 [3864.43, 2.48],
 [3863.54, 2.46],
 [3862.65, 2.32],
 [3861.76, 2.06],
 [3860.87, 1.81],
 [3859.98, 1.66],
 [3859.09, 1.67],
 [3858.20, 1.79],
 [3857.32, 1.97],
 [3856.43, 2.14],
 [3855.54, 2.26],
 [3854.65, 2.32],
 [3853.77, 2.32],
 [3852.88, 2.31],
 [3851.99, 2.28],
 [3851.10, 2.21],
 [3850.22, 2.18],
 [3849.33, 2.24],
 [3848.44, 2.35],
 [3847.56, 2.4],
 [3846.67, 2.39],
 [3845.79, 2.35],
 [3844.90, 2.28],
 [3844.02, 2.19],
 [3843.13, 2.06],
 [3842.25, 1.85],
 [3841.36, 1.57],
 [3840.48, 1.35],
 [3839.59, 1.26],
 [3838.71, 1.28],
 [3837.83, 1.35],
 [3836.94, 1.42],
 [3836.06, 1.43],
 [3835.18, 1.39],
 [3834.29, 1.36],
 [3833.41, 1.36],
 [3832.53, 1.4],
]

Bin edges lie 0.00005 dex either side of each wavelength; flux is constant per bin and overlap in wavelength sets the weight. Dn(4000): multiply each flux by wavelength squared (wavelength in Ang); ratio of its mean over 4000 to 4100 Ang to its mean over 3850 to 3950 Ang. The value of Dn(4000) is 1.7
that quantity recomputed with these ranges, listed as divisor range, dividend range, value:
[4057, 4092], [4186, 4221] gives 1.10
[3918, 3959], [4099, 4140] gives 2.10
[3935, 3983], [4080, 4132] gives 1.93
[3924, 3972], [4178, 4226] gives 2.35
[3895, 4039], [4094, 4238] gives 1.47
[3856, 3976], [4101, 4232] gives 1.94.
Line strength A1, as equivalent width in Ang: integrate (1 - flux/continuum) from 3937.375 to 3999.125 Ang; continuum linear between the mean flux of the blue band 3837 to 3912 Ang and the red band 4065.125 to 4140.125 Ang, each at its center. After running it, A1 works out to 9.2 Ang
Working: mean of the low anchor 2.15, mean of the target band 2.24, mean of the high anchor 3.31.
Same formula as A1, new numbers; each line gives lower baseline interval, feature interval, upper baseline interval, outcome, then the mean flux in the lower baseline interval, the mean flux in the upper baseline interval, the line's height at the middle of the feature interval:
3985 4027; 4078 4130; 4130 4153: 1.13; 3.3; 3.46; 3.41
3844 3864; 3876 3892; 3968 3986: 1.20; 2.17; 2.11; 2.16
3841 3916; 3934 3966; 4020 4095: 9.37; 2.22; 3.23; 2.62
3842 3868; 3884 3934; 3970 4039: 8.34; 2.19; 3.07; 2.51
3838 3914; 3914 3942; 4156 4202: 9.74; 2.17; 3.27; 2.36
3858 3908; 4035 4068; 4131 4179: -2.35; 2.16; 3.37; 2.91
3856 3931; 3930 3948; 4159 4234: 8.26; 2.14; 3.27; 2.31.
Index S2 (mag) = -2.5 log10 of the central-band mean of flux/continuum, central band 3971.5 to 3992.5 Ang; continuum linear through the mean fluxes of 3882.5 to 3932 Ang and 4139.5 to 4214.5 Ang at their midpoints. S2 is -0.08 mag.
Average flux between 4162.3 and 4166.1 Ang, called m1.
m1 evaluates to 3.55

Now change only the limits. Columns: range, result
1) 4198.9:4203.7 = 3.1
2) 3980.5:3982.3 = 2.74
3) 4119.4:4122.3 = 3.47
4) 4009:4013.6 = 3.42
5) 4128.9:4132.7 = 3.44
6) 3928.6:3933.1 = 0.764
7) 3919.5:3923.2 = 2.02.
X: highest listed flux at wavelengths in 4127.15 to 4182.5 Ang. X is 3.75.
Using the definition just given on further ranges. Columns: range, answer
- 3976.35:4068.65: 3.72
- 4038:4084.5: 3.54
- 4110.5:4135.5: 3.8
